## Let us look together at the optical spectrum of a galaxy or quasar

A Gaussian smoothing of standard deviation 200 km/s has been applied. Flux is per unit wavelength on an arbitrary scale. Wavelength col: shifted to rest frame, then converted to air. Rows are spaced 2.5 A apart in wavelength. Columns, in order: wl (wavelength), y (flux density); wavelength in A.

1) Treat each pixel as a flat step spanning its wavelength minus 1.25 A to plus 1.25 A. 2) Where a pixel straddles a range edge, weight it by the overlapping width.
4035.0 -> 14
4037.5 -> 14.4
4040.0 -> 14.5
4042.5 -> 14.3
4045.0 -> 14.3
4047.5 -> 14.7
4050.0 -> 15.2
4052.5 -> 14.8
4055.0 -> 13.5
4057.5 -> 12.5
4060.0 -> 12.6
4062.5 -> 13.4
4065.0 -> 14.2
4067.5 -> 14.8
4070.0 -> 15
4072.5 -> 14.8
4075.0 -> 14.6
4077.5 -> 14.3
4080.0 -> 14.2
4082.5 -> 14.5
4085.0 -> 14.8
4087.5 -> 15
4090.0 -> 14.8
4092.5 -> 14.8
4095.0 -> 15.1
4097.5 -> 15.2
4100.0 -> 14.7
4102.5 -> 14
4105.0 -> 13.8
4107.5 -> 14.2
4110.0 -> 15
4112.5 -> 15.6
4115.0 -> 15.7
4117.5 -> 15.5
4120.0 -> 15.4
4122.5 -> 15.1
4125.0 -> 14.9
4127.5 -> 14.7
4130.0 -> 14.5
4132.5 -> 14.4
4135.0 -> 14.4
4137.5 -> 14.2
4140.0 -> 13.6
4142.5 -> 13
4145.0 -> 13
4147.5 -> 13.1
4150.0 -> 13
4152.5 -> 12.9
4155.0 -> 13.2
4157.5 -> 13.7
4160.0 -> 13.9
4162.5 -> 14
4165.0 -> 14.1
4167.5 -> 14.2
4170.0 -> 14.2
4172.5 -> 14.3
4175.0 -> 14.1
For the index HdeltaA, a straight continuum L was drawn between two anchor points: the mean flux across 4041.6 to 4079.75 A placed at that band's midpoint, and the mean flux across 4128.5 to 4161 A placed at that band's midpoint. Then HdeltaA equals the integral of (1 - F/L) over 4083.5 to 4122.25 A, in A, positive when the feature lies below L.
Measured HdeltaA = -2.8 A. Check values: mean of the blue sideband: 14.2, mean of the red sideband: 13.6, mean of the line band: 14.9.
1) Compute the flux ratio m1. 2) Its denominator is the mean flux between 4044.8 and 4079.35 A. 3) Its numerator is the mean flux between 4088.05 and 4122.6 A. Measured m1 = 1.05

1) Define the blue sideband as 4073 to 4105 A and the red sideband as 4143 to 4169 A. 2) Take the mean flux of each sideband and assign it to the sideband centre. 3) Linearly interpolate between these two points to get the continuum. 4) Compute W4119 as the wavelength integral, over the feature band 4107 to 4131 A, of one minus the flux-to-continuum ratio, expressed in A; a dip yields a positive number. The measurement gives -1.6 A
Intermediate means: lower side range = 14.6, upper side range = 13.5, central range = 15.1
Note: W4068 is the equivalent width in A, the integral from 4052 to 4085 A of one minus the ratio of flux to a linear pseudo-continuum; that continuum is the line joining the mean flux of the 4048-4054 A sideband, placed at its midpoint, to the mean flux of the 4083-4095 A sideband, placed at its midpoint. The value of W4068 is 1.72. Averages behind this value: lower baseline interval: 14.9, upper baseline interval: 14.9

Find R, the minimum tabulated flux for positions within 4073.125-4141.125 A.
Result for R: 13.6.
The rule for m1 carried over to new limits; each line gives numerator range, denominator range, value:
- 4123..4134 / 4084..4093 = 0.99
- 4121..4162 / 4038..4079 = 0.97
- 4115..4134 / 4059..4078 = 1.05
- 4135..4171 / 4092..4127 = 0.91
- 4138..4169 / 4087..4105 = 0.92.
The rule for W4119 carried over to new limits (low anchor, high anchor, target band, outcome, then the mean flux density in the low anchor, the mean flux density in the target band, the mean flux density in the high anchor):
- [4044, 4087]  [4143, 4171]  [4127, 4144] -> -0.4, 14.3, 14.1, 13.6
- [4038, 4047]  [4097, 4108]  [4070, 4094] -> -0.5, 14.4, 14.7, 14.3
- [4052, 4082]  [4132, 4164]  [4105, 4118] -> -1.2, 14.1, 15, 13.6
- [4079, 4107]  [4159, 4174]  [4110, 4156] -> 0.3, 14.6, 14.3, 14.1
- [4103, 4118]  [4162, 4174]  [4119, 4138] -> -0.1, 14.9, 14.7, 14.2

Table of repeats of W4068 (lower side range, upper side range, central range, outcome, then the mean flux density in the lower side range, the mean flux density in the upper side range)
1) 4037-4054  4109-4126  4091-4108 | 0.6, 14.6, 15.3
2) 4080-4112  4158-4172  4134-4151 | 1.0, 14.7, 14.1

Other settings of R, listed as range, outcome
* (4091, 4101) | 14.7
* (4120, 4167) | 12.9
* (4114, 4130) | 14.5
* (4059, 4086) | 12.6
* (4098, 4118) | 13.8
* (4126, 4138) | 14.2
